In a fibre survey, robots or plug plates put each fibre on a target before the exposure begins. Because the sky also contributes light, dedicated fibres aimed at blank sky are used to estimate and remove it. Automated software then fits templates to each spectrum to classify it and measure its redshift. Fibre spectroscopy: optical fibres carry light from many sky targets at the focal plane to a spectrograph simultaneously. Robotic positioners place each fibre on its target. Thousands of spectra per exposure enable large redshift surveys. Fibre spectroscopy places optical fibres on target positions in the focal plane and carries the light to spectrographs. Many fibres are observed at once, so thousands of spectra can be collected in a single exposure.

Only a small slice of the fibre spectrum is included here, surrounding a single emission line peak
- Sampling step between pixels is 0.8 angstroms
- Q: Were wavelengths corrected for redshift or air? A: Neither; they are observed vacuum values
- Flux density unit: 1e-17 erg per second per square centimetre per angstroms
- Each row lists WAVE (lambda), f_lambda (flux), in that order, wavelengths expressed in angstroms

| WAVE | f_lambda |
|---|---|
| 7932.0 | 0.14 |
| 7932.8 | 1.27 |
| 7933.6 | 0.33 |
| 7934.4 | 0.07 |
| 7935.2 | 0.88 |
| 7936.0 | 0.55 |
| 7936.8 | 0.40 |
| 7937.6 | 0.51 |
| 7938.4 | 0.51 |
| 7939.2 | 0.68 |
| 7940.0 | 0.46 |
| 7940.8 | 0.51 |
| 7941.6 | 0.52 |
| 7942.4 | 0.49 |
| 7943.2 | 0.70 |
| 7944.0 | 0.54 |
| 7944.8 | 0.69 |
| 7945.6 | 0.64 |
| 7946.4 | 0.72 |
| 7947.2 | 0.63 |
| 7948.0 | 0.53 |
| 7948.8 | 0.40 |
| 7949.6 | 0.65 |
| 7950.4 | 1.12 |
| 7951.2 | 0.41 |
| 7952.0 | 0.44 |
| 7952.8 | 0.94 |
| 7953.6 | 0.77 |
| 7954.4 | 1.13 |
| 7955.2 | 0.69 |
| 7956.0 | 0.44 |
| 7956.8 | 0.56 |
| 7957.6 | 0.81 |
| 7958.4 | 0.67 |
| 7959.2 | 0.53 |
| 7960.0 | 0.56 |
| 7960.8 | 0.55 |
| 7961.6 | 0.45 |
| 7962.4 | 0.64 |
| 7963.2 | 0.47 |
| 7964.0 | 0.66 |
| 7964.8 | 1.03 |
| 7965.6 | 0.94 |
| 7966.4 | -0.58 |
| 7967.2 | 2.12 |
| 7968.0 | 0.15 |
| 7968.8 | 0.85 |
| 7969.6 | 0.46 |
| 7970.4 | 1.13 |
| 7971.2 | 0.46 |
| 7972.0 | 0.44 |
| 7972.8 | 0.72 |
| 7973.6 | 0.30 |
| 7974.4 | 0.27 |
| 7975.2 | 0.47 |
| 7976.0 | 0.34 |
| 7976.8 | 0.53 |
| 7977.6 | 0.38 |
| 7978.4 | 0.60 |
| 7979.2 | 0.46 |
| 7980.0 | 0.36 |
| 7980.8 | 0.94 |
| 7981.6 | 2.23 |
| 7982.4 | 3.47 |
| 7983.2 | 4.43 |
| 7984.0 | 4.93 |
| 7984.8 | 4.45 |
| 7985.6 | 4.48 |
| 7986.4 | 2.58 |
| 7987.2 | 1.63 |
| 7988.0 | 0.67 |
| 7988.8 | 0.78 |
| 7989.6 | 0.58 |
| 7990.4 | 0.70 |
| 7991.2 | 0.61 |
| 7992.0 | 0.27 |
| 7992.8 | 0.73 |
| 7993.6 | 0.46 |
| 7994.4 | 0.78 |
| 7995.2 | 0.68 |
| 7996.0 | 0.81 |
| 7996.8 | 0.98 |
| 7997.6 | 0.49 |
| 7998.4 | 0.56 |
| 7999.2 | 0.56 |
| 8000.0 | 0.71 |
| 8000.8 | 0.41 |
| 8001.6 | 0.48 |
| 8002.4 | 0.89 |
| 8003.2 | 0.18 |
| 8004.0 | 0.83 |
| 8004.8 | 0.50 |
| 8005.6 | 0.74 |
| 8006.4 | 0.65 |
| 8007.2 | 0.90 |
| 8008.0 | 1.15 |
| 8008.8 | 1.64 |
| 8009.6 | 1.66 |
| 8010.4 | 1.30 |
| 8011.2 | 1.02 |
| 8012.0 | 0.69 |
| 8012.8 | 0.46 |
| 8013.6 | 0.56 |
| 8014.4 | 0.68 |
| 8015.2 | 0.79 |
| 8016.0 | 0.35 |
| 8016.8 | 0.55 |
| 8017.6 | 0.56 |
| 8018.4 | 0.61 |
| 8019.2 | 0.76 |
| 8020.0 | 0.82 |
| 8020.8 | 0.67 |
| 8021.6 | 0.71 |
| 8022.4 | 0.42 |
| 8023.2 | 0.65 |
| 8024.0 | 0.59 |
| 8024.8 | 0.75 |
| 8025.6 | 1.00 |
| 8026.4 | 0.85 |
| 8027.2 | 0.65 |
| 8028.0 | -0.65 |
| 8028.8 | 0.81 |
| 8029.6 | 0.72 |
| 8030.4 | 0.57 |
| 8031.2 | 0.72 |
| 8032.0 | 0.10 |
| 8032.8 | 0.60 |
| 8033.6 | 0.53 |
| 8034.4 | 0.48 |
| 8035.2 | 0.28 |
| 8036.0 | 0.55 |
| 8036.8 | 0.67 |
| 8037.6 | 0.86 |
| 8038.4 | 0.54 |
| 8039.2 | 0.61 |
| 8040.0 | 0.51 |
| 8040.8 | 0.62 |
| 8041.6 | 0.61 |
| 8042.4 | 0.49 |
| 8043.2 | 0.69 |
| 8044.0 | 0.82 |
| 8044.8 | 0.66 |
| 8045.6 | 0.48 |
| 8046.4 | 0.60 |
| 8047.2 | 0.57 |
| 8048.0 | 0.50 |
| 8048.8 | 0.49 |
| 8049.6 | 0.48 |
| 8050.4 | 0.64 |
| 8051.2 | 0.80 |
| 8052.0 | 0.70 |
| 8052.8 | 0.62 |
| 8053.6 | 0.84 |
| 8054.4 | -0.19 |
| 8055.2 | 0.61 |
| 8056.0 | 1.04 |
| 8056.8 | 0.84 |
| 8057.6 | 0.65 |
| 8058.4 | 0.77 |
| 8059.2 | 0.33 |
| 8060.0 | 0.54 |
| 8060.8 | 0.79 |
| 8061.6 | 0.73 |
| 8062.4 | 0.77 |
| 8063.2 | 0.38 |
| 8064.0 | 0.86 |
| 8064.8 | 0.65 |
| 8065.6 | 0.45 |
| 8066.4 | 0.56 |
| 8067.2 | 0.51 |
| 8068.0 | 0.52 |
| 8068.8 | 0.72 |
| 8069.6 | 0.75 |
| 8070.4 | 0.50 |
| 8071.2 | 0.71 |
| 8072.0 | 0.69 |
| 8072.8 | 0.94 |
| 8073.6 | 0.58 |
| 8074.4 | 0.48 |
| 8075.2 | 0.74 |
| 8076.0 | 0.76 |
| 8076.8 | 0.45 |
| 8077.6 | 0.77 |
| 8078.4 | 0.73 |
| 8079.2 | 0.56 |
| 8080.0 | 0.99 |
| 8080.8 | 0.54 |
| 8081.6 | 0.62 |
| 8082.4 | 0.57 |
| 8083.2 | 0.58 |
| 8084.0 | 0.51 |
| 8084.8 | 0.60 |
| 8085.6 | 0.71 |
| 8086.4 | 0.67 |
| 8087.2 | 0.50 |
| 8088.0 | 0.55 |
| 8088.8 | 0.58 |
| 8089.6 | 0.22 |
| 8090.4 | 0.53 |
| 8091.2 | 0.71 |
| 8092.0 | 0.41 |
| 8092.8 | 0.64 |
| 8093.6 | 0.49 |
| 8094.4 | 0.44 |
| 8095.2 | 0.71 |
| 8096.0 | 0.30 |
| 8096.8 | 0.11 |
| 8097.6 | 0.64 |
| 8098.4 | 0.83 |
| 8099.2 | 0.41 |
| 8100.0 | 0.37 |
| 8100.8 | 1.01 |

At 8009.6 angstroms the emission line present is [N II]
